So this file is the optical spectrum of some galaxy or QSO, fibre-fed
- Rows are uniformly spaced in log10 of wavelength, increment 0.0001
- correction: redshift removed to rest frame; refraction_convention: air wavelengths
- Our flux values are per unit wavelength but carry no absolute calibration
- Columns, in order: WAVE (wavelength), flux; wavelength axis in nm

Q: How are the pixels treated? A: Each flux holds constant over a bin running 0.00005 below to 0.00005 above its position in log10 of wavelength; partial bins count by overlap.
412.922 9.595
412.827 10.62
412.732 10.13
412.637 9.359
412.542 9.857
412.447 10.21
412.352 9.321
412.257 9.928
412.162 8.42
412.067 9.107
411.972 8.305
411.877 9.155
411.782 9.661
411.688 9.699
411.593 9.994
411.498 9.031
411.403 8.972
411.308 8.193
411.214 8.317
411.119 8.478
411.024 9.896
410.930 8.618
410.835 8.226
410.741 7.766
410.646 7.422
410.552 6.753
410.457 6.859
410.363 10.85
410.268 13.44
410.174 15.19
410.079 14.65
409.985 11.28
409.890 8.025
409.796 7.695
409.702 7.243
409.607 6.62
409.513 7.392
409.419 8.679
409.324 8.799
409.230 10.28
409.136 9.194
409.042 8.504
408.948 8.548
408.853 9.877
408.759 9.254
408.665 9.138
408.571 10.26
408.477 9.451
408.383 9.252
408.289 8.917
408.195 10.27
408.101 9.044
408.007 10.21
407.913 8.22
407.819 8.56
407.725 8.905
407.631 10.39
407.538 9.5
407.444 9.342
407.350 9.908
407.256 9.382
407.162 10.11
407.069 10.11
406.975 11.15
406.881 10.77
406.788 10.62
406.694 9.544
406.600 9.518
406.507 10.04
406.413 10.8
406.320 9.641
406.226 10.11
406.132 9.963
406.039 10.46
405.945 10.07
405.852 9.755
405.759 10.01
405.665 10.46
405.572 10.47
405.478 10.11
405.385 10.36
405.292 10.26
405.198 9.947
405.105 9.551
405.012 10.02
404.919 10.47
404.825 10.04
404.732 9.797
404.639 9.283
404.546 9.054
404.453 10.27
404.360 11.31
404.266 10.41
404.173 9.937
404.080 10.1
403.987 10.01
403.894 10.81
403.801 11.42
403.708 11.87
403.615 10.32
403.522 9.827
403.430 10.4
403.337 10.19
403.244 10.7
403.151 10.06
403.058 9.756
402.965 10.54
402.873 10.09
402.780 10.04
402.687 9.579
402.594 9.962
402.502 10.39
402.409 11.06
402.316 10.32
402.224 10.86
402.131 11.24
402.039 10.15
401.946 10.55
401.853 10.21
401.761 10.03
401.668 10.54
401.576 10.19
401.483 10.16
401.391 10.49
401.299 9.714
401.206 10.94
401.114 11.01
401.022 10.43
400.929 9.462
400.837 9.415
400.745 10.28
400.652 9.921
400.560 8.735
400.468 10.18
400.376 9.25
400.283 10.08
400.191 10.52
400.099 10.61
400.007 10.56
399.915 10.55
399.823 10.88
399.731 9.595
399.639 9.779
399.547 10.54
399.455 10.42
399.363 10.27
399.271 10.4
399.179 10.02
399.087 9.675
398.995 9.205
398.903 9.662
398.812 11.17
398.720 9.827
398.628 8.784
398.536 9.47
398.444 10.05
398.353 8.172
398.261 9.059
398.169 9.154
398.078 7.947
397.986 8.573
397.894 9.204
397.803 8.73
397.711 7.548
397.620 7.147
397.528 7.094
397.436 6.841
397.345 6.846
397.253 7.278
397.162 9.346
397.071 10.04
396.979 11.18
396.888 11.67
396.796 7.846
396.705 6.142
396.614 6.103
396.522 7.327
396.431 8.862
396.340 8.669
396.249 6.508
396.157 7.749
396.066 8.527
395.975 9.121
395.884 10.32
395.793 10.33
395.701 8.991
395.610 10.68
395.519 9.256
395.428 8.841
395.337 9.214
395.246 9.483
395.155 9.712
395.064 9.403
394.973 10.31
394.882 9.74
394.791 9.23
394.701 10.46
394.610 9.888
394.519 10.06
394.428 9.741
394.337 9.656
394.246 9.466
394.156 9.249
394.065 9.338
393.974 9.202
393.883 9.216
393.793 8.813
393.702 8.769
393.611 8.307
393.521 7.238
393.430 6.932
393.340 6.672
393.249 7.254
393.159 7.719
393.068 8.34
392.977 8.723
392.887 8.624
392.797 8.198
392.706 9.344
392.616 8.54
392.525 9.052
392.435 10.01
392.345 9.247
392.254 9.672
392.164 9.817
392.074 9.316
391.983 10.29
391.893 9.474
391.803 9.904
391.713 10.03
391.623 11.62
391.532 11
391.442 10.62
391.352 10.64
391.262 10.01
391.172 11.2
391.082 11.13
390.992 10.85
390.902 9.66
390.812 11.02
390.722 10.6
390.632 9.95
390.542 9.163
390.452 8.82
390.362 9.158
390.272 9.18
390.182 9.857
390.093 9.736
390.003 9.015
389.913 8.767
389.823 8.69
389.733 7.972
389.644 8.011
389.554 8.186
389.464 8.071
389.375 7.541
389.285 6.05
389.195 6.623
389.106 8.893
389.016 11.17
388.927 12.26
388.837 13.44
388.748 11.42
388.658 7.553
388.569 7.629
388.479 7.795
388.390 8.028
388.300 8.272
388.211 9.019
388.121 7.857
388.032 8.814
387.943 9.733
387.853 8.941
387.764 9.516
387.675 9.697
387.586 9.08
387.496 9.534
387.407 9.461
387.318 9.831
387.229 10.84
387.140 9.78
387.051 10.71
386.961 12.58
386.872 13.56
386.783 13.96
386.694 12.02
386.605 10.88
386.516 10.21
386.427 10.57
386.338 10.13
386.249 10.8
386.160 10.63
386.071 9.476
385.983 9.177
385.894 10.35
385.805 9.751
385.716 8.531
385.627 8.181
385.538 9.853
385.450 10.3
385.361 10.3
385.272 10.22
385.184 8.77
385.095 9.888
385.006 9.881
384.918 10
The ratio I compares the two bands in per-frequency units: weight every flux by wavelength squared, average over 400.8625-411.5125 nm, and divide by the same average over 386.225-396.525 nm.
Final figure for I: 1.12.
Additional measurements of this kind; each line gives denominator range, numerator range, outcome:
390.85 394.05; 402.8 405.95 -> 1.17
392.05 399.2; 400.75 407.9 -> 1.19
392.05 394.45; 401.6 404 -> 1.25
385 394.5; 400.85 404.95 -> 1.16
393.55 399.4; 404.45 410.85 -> 1.13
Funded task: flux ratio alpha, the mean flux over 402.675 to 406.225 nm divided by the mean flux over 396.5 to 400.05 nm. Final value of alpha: 1.12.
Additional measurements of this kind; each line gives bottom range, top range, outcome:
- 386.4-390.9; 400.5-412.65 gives 1.02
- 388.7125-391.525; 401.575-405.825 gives 1.07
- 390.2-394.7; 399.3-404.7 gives 1.09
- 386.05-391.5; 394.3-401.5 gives 0.96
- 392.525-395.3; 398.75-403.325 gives 1.14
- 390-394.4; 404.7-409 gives 1.05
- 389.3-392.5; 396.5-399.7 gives 0.93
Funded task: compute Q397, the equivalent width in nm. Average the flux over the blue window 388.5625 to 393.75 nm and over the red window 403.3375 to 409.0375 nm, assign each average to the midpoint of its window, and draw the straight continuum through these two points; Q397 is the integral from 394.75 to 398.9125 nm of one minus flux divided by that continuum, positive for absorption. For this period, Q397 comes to 0.298 nm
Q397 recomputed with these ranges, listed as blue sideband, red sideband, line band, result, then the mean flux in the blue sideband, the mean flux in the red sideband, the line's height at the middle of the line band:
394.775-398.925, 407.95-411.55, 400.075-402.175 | -0.28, 8.84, 9.22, 8.97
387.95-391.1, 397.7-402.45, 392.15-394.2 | 0.18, 9.14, 9.93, 9.41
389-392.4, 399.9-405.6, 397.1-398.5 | 0.24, 9.49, 10.2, 9.93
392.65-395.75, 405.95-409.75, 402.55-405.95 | -0.31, 9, 9.45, 9.33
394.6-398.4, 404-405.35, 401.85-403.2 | -0.09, 8.77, 10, 9.7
